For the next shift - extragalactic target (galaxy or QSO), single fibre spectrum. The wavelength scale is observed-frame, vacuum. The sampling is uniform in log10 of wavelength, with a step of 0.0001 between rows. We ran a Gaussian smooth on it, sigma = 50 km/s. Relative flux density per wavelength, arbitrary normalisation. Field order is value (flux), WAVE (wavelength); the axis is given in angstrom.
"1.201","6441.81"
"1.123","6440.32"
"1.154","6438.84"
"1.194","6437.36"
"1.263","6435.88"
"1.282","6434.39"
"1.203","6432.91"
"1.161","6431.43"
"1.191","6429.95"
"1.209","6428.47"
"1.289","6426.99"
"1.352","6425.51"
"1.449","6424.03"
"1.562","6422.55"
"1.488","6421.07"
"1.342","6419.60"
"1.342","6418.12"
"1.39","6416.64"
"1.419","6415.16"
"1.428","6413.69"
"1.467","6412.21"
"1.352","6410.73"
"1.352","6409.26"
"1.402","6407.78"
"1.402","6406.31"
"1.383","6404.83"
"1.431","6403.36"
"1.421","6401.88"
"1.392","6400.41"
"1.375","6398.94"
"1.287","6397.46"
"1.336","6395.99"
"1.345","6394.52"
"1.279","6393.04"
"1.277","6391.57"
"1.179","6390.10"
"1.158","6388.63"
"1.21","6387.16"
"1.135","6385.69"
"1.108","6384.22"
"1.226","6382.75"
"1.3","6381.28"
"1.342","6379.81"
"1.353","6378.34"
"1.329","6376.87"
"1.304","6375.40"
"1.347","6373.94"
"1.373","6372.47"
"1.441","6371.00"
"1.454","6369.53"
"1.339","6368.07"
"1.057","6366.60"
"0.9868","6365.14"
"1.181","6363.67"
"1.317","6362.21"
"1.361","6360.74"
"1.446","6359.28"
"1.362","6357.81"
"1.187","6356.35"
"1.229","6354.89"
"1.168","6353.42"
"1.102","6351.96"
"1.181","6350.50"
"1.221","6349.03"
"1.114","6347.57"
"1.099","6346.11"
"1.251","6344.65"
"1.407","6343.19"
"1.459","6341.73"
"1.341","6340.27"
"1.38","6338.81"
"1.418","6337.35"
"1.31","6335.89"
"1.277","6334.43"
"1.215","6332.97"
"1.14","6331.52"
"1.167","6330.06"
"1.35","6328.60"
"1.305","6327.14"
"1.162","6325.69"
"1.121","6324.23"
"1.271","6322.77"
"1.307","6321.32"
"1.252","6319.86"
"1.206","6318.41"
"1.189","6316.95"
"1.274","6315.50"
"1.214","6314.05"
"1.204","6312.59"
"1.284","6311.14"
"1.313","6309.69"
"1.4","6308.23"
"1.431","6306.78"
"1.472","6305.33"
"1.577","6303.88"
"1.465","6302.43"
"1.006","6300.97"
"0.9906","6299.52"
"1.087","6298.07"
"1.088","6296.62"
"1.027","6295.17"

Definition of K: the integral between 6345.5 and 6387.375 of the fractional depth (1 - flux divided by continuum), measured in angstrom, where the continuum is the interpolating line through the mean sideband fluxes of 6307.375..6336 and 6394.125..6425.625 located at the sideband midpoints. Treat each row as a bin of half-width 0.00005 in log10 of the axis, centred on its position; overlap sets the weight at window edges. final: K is 2.3 angstrom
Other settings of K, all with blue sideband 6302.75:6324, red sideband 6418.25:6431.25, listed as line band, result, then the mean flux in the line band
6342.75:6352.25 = 0.93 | 1.19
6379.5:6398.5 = 1.34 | 1.24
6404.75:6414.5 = -0.39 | 1.4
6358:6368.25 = 0.67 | 1.24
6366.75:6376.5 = -0.17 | 1.36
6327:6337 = 0.48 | 1.25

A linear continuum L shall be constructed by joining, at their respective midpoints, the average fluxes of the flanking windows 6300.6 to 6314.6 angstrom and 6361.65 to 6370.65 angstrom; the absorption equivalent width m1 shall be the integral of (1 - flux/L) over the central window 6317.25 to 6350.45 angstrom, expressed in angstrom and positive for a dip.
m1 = 0.9 angstrom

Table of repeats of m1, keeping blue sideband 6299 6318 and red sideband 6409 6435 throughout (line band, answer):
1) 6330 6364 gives 1.2 angstrom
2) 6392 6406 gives -0.2 angstrom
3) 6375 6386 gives 0.5 angstrom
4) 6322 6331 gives 0.5 angstrom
